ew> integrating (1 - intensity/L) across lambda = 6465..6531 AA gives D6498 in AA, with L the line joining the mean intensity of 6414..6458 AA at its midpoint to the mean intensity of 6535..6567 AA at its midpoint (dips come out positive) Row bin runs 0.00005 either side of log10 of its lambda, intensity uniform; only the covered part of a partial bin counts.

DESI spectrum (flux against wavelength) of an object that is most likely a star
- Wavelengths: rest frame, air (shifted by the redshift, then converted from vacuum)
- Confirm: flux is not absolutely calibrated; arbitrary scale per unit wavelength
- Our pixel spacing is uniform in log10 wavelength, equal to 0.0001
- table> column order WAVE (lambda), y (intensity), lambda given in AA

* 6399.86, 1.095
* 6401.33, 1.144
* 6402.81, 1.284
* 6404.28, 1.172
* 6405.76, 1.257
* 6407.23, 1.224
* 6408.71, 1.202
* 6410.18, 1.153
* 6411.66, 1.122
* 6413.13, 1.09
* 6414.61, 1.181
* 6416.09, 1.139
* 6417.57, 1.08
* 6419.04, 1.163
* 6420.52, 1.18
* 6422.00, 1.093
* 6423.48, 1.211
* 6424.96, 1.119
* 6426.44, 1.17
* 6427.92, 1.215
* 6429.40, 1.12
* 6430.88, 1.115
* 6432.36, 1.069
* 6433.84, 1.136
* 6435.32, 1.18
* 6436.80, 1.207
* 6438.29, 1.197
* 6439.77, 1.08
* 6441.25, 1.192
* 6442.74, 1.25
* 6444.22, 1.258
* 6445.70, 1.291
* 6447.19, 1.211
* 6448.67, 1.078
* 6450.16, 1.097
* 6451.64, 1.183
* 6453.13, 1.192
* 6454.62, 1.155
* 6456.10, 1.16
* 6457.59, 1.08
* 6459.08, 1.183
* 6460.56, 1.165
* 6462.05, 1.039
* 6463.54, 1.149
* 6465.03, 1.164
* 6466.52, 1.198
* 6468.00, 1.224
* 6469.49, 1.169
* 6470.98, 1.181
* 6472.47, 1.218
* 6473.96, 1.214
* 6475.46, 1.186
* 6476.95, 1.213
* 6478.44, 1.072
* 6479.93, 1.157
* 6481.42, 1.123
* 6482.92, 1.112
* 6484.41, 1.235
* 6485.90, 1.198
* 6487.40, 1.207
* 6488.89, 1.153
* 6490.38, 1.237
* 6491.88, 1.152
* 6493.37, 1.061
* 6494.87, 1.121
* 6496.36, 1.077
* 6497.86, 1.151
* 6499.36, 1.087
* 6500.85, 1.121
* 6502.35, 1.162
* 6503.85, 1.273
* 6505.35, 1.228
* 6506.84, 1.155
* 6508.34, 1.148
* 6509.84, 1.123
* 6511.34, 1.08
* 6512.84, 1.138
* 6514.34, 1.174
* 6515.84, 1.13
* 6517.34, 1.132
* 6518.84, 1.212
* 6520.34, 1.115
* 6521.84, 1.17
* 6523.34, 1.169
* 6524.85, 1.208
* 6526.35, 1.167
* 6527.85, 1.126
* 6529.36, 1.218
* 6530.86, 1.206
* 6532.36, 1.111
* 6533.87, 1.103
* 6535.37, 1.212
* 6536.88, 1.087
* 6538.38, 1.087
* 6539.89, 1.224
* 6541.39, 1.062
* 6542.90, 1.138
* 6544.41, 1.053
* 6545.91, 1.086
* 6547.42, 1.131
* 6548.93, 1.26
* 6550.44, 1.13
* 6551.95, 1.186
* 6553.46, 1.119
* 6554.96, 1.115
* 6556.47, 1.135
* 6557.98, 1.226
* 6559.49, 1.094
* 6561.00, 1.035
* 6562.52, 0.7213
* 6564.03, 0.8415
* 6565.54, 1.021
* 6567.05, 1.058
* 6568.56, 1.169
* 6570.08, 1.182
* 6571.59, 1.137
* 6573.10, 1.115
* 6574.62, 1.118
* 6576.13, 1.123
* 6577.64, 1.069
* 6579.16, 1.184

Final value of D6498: -2.4 AA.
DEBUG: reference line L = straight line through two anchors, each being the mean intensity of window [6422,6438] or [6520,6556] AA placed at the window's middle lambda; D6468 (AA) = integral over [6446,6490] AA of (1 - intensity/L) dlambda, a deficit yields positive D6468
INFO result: -0.6 AA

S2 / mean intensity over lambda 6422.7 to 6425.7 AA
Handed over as 1.16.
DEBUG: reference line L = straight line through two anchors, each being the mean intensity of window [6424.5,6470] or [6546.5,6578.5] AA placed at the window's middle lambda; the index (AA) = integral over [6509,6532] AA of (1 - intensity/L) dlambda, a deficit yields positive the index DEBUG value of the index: -0.8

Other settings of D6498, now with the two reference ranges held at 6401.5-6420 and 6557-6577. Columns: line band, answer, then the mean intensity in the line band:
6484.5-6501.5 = -0.46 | 1.15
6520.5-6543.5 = -1.32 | 1.15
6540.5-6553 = -0.61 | 1.13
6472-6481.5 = -0.37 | 1.17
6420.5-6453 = -0.35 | 1.17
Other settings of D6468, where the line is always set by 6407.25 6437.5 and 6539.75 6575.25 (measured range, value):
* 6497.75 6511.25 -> -0.5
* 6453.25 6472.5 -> -0.4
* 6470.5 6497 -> -0.9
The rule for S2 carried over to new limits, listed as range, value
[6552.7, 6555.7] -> 1.12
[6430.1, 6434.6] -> 1.11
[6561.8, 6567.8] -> 0.912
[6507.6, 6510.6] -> 1.13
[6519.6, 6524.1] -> 1.15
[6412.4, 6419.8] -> 1.13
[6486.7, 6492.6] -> 1.19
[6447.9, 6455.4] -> 1.14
